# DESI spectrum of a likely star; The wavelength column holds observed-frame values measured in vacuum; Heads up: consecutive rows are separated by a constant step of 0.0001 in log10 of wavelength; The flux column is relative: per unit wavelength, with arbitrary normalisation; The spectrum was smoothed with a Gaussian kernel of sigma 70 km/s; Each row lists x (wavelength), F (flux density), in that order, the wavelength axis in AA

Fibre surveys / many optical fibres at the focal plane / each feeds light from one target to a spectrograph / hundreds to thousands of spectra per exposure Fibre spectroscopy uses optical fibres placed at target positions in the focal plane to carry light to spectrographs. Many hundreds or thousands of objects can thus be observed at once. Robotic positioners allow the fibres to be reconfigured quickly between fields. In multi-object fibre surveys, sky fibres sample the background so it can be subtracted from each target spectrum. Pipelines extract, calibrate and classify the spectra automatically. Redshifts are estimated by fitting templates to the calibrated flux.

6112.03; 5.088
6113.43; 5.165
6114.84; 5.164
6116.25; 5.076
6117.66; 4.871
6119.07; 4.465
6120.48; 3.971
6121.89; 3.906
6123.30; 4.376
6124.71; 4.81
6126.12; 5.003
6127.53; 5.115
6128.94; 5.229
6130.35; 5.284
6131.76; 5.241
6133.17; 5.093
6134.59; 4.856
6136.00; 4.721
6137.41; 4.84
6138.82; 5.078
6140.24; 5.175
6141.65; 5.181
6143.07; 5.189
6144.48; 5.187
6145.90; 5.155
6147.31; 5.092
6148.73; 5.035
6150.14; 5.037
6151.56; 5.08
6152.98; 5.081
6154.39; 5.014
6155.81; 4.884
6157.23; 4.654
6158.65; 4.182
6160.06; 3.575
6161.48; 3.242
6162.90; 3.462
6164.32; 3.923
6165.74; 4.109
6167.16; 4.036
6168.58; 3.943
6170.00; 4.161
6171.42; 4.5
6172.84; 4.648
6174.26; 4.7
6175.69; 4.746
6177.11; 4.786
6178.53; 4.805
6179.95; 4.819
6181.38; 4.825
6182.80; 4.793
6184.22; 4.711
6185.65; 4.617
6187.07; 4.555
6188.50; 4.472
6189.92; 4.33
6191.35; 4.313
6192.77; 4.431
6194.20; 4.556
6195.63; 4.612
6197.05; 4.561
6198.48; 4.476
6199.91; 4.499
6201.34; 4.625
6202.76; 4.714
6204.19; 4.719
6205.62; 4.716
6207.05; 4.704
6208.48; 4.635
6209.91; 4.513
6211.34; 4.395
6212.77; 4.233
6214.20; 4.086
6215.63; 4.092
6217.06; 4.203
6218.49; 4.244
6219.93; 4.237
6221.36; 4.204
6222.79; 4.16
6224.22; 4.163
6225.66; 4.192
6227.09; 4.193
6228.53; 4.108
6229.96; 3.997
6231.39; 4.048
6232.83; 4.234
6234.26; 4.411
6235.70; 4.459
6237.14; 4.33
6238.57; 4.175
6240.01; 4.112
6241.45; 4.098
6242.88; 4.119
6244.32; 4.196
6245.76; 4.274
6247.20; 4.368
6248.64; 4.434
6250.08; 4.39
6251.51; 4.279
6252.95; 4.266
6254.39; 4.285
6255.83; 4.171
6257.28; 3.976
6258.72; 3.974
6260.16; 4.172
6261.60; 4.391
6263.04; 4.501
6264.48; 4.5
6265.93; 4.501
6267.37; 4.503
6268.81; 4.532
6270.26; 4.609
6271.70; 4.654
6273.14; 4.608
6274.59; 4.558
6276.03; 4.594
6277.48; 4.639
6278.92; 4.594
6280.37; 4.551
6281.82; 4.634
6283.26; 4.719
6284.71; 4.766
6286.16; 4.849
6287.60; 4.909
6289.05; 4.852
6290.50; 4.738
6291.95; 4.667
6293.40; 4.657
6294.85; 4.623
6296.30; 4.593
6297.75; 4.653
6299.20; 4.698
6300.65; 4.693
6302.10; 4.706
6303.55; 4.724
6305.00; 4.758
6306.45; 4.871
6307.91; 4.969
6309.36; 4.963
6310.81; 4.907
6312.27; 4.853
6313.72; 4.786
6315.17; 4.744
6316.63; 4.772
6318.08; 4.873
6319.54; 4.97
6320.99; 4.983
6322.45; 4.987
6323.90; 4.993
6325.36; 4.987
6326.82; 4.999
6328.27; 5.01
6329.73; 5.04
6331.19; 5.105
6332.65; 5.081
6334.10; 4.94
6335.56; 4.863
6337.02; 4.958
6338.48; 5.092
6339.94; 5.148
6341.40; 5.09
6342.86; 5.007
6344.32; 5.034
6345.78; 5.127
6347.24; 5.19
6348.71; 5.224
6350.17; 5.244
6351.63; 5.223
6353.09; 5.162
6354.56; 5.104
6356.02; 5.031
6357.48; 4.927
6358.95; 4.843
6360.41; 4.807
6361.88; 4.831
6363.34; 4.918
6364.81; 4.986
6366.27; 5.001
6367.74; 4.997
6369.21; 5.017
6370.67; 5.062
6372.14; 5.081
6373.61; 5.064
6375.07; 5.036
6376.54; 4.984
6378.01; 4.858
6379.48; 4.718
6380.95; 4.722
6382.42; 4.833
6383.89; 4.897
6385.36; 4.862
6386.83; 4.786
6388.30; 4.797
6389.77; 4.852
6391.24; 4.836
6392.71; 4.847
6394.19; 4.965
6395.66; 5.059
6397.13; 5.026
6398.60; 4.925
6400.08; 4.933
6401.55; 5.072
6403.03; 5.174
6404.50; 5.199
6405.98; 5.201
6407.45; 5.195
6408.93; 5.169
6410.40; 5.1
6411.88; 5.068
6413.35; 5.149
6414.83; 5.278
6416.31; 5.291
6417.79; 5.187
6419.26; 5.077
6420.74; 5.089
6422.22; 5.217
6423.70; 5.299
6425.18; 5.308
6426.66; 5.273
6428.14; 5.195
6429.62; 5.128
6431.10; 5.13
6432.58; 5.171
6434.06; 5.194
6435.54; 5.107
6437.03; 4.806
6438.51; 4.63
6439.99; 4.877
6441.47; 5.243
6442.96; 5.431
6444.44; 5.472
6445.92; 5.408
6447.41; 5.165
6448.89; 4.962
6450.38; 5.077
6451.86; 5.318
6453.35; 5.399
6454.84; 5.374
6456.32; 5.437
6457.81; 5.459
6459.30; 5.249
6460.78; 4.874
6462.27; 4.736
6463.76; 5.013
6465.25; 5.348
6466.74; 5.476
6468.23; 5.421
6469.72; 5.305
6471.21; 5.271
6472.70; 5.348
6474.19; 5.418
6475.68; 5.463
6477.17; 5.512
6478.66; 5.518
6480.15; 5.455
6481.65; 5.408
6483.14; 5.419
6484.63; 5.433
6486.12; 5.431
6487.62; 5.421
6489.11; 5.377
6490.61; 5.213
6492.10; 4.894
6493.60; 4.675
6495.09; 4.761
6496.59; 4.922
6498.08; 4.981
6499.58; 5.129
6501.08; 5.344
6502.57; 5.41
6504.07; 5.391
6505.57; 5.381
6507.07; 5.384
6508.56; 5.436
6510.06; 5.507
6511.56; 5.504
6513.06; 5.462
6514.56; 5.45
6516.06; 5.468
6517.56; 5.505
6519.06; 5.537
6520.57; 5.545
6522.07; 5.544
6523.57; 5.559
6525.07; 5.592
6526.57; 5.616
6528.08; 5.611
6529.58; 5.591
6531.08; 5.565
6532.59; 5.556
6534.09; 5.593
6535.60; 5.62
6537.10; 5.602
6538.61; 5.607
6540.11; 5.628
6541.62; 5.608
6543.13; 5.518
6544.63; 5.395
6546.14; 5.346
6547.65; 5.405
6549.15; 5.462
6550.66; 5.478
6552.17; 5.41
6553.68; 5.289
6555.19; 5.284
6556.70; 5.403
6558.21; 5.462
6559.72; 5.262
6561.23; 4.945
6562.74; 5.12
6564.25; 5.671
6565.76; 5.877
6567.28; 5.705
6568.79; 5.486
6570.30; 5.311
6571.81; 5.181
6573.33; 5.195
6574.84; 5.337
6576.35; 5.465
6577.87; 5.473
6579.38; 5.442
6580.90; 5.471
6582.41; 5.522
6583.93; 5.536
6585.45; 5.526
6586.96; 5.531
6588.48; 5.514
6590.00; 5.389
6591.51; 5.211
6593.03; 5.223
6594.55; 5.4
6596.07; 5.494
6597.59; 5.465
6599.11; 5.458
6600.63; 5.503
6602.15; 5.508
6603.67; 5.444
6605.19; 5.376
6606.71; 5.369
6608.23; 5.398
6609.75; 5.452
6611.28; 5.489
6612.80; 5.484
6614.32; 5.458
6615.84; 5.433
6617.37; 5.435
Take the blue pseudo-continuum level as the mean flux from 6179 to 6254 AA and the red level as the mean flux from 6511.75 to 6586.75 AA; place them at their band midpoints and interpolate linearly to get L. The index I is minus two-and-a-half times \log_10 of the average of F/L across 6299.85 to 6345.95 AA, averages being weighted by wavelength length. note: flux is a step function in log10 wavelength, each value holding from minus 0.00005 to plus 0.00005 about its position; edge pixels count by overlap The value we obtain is -0.05 mag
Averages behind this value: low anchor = 4.38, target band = 4.94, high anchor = 5.47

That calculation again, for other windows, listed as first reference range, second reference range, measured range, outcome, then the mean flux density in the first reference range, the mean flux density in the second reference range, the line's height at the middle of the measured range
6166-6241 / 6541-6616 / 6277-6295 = -0.02 mag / 4.42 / 5.42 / 4.64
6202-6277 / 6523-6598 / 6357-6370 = -0.04 mag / 4.33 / 5.46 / 4.77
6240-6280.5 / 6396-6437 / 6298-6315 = -0.05 mag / 4.38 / 5.15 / 4.6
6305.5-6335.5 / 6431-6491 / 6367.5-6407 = 0.03 mag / 4.94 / 5.26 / 5.09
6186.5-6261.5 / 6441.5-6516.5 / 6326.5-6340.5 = -0.06 mag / 4.32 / 5.29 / 4.74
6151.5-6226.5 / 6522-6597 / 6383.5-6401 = 0.02 mag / 4.43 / 5.46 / 4.99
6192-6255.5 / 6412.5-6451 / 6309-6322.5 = -0.04 mag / 4.33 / 5.16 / 4.7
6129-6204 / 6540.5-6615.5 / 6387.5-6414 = 0.01 mag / 4.65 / 5.42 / 5.09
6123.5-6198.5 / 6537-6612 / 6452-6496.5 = -0.01 mag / 4.68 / 5.43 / 5.25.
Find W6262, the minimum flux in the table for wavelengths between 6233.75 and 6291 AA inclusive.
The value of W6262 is 3.974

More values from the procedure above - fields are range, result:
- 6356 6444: 4.63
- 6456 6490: 4.736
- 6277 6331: 4.551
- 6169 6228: 4.086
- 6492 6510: 4.675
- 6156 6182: 3.242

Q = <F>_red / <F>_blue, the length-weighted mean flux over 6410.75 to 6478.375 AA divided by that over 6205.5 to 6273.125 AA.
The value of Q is 1.21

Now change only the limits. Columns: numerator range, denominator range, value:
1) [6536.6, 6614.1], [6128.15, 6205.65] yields 1.17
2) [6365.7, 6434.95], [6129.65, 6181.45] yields 1.08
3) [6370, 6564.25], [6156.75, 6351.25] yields 1.15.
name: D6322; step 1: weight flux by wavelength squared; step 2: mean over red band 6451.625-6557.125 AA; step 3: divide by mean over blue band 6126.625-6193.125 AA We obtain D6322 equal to 1.28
